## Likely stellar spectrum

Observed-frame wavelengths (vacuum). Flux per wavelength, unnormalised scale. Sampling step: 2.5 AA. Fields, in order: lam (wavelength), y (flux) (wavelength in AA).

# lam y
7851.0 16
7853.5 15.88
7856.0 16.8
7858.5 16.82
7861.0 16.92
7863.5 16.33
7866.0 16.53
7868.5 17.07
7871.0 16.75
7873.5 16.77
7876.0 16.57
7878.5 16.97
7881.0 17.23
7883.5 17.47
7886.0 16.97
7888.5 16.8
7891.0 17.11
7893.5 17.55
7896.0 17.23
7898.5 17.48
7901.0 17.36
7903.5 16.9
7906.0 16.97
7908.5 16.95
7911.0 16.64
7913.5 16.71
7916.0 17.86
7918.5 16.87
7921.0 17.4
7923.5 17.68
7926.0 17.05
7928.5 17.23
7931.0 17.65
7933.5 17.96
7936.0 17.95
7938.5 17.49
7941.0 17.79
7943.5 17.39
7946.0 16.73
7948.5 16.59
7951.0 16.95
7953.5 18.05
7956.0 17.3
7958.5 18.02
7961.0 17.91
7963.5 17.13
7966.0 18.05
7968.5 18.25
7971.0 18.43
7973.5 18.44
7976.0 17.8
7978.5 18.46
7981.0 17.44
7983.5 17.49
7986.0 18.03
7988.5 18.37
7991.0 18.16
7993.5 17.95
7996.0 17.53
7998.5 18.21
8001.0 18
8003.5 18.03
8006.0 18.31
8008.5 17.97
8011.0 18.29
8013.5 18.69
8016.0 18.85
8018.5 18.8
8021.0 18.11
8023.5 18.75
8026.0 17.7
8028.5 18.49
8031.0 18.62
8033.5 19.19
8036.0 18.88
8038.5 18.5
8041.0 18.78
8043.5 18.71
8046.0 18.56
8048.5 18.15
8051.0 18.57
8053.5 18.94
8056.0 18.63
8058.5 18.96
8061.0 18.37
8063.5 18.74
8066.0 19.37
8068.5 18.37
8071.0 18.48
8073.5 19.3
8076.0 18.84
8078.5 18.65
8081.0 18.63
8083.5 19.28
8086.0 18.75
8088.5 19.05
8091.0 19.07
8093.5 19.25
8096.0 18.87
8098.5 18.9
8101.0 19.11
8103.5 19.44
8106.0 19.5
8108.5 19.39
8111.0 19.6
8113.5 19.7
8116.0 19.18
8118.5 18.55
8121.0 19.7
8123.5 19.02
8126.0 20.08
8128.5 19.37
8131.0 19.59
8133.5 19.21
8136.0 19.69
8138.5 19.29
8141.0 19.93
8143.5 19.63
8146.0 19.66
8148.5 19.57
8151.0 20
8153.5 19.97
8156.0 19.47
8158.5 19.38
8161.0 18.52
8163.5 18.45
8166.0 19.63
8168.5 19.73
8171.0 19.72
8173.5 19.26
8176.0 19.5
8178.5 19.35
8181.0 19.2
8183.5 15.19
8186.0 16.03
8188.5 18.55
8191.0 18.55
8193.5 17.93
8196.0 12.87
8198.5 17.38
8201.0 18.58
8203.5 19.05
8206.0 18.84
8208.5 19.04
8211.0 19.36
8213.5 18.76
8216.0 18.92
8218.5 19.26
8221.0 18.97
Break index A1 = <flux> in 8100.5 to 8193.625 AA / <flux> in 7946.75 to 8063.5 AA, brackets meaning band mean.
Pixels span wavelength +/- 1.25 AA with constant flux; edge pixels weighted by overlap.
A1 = 1.05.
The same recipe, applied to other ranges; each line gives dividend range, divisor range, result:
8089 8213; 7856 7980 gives 1.09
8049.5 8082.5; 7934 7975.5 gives 1.06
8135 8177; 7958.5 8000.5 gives 1.08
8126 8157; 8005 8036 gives 1.06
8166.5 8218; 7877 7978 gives 1.05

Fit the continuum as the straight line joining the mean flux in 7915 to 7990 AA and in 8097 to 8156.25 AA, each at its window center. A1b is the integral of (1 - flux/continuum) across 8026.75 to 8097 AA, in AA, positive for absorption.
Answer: 0.1 AA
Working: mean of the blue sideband 17.7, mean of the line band 18.8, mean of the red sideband 19.5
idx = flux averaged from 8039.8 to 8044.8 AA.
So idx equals 18.7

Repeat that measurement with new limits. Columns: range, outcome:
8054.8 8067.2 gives 18.8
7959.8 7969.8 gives 17.8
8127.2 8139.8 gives 19.4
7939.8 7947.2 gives 17.3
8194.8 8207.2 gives 17.4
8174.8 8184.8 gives 18.3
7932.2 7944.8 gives 17.7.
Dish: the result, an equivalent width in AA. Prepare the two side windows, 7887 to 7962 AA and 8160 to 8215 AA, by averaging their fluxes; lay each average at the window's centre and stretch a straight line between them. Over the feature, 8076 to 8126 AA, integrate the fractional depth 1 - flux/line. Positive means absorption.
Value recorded -3.2 AA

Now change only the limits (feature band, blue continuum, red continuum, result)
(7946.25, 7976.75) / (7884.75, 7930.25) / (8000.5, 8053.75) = 0.1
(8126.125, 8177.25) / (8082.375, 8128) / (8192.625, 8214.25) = -2.3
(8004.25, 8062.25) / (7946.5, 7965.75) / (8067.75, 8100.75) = -0.8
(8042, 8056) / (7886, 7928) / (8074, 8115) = 0.0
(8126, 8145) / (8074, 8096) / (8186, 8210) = -1.2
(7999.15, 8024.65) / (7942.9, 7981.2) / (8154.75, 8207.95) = -0.8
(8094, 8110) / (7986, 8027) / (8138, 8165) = -0.1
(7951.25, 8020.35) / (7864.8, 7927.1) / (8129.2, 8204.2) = -1.6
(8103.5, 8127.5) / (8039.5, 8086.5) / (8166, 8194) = -1.0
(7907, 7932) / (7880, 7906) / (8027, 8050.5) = 0.4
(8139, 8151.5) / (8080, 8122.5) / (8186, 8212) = -0.7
